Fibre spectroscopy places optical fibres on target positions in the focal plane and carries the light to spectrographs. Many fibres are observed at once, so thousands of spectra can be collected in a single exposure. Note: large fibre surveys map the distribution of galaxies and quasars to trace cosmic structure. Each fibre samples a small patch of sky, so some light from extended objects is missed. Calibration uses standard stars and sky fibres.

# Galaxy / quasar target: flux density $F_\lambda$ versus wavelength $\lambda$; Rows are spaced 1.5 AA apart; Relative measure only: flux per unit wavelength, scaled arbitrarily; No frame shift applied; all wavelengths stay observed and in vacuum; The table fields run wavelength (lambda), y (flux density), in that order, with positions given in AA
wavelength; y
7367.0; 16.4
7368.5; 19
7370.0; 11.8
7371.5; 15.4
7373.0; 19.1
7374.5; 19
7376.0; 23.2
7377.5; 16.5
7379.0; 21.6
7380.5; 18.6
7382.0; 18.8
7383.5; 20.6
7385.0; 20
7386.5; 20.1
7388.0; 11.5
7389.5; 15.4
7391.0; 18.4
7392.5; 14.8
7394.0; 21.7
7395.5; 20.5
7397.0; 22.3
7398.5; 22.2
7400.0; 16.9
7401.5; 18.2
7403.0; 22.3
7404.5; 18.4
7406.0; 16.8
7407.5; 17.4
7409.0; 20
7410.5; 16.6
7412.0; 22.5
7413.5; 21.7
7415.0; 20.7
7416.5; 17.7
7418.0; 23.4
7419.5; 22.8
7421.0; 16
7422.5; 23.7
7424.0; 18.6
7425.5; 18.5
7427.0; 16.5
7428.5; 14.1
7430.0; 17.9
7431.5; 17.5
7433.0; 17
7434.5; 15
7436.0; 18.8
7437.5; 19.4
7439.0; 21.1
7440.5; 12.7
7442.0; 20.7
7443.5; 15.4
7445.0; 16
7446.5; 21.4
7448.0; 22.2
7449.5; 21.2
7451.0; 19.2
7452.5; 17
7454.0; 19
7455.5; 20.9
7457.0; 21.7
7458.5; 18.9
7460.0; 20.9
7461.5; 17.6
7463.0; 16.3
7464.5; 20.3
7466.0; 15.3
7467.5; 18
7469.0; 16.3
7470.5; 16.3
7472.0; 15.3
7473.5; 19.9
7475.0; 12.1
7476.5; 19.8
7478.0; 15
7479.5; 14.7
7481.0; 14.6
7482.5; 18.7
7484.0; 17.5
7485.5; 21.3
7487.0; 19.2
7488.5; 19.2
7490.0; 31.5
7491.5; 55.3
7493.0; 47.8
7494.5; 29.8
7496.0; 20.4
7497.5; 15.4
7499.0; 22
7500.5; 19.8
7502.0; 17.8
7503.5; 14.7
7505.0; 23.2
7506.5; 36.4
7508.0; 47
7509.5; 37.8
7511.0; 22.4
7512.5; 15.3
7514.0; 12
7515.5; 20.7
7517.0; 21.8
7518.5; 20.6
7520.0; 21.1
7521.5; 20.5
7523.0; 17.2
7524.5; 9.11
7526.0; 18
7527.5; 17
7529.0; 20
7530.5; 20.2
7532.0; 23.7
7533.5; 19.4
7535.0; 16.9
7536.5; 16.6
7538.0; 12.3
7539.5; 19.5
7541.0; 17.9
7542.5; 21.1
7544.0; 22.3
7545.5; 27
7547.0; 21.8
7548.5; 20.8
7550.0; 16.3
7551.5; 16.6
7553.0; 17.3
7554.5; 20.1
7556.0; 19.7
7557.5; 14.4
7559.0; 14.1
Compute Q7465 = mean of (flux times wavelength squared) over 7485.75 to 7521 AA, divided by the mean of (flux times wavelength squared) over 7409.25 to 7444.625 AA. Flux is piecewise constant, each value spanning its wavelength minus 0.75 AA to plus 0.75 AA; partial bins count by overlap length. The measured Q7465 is 1.4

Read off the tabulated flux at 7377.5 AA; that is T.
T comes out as 16.5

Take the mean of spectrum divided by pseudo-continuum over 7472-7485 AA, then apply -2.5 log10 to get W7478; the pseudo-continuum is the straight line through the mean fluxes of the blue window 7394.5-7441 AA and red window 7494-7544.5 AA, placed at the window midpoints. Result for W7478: 0.210 mag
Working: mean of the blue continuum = 19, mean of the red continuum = 20.8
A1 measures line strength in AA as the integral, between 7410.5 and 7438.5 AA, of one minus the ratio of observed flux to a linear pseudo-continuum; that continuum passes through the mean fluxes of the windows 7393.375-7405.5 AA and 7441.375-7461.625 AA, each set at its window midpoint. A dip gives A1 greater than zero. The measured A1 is 1.3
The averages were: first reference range 20.2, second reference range 19.5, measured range 18.9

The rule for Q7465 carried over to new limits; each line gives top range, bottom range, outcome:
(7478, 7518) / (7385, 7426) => 1.29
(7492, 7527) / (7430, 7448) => 1.32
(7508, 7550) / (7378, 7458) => 1.10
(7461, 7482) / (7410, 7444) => 0.90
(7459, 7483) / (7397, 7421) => 0.87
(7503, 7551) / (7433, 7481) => 1.19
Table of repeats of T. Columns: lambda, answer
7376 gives 23.2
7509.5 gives 37.8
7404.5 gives 18.4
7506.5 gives 36.4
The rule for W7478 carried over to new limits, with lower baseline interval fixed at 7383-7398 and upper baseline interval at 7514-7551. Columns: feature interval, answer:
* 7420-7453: 0.03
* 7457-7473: 0.06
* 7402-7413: -0.03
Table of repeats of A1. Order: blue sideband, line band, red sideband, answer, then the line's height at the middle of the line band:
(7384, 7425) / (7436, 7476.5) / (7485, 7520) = 7.7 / 22.6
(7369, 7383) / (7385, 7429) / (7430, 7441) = -2.8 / 17.9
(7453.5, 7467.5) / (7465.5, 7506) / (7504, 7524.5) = 0.0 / 21.1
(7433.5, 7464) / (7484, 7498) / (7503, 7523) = -4.0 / 22.2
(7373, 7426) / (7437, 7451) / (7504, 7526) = 1.2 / 20.7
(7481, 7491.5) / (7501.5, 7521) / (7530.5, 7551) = -2.1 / 21.6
